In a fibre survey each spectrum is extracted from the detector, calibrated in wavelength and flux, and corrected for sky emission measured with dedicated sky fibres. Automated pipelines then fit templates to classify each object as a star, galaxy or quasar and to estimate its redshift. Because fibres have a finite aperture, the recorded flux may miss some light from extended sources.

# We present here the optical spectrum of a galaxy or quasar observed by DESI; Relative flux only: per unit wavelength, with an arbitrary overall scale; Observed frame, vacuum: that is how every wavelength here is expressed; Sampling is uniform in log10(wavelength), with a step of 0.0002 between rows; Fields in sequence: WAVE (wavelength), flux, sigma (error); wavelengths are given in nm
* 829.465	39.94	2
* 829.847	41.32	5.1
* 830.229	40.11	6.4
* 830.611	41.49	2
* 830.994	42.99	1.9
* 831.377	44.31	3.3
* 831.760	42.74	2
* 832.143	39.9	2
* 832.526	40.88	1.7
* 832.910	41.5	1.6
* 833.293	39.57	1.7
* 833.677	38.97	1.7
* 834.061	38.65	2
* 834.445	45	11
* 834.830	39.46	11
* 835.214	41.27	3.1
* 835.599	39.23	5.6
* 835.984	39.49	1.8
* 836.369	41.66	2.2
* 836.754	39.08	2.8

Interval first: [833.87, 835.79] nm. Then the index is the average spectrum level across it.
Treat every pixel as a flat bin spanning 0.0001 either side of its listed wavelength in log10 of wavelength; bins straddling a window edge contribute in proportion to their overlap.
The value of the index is 40.7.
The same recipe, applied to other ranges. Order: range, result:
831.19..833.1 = 41.9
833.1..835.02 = 40.3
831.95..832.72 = 40.4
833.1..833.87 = 39.3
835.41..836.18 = 39.4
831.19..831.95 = 43.5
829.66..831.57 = 42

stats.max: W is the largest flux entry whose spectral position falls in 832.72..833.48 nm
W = 41.5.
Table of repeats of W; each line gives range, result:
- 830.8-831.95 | 44.31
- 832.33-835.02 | 45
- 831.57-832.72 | 42.74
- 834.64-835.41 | 41.27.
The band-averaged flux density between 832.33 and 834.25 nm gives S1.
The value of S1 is 39.9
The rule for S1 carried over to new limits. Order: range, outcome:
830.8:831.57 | 43.6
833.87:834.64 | 41.8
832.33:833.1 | 41.2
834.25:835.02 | 42.2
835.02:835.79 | 40.3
